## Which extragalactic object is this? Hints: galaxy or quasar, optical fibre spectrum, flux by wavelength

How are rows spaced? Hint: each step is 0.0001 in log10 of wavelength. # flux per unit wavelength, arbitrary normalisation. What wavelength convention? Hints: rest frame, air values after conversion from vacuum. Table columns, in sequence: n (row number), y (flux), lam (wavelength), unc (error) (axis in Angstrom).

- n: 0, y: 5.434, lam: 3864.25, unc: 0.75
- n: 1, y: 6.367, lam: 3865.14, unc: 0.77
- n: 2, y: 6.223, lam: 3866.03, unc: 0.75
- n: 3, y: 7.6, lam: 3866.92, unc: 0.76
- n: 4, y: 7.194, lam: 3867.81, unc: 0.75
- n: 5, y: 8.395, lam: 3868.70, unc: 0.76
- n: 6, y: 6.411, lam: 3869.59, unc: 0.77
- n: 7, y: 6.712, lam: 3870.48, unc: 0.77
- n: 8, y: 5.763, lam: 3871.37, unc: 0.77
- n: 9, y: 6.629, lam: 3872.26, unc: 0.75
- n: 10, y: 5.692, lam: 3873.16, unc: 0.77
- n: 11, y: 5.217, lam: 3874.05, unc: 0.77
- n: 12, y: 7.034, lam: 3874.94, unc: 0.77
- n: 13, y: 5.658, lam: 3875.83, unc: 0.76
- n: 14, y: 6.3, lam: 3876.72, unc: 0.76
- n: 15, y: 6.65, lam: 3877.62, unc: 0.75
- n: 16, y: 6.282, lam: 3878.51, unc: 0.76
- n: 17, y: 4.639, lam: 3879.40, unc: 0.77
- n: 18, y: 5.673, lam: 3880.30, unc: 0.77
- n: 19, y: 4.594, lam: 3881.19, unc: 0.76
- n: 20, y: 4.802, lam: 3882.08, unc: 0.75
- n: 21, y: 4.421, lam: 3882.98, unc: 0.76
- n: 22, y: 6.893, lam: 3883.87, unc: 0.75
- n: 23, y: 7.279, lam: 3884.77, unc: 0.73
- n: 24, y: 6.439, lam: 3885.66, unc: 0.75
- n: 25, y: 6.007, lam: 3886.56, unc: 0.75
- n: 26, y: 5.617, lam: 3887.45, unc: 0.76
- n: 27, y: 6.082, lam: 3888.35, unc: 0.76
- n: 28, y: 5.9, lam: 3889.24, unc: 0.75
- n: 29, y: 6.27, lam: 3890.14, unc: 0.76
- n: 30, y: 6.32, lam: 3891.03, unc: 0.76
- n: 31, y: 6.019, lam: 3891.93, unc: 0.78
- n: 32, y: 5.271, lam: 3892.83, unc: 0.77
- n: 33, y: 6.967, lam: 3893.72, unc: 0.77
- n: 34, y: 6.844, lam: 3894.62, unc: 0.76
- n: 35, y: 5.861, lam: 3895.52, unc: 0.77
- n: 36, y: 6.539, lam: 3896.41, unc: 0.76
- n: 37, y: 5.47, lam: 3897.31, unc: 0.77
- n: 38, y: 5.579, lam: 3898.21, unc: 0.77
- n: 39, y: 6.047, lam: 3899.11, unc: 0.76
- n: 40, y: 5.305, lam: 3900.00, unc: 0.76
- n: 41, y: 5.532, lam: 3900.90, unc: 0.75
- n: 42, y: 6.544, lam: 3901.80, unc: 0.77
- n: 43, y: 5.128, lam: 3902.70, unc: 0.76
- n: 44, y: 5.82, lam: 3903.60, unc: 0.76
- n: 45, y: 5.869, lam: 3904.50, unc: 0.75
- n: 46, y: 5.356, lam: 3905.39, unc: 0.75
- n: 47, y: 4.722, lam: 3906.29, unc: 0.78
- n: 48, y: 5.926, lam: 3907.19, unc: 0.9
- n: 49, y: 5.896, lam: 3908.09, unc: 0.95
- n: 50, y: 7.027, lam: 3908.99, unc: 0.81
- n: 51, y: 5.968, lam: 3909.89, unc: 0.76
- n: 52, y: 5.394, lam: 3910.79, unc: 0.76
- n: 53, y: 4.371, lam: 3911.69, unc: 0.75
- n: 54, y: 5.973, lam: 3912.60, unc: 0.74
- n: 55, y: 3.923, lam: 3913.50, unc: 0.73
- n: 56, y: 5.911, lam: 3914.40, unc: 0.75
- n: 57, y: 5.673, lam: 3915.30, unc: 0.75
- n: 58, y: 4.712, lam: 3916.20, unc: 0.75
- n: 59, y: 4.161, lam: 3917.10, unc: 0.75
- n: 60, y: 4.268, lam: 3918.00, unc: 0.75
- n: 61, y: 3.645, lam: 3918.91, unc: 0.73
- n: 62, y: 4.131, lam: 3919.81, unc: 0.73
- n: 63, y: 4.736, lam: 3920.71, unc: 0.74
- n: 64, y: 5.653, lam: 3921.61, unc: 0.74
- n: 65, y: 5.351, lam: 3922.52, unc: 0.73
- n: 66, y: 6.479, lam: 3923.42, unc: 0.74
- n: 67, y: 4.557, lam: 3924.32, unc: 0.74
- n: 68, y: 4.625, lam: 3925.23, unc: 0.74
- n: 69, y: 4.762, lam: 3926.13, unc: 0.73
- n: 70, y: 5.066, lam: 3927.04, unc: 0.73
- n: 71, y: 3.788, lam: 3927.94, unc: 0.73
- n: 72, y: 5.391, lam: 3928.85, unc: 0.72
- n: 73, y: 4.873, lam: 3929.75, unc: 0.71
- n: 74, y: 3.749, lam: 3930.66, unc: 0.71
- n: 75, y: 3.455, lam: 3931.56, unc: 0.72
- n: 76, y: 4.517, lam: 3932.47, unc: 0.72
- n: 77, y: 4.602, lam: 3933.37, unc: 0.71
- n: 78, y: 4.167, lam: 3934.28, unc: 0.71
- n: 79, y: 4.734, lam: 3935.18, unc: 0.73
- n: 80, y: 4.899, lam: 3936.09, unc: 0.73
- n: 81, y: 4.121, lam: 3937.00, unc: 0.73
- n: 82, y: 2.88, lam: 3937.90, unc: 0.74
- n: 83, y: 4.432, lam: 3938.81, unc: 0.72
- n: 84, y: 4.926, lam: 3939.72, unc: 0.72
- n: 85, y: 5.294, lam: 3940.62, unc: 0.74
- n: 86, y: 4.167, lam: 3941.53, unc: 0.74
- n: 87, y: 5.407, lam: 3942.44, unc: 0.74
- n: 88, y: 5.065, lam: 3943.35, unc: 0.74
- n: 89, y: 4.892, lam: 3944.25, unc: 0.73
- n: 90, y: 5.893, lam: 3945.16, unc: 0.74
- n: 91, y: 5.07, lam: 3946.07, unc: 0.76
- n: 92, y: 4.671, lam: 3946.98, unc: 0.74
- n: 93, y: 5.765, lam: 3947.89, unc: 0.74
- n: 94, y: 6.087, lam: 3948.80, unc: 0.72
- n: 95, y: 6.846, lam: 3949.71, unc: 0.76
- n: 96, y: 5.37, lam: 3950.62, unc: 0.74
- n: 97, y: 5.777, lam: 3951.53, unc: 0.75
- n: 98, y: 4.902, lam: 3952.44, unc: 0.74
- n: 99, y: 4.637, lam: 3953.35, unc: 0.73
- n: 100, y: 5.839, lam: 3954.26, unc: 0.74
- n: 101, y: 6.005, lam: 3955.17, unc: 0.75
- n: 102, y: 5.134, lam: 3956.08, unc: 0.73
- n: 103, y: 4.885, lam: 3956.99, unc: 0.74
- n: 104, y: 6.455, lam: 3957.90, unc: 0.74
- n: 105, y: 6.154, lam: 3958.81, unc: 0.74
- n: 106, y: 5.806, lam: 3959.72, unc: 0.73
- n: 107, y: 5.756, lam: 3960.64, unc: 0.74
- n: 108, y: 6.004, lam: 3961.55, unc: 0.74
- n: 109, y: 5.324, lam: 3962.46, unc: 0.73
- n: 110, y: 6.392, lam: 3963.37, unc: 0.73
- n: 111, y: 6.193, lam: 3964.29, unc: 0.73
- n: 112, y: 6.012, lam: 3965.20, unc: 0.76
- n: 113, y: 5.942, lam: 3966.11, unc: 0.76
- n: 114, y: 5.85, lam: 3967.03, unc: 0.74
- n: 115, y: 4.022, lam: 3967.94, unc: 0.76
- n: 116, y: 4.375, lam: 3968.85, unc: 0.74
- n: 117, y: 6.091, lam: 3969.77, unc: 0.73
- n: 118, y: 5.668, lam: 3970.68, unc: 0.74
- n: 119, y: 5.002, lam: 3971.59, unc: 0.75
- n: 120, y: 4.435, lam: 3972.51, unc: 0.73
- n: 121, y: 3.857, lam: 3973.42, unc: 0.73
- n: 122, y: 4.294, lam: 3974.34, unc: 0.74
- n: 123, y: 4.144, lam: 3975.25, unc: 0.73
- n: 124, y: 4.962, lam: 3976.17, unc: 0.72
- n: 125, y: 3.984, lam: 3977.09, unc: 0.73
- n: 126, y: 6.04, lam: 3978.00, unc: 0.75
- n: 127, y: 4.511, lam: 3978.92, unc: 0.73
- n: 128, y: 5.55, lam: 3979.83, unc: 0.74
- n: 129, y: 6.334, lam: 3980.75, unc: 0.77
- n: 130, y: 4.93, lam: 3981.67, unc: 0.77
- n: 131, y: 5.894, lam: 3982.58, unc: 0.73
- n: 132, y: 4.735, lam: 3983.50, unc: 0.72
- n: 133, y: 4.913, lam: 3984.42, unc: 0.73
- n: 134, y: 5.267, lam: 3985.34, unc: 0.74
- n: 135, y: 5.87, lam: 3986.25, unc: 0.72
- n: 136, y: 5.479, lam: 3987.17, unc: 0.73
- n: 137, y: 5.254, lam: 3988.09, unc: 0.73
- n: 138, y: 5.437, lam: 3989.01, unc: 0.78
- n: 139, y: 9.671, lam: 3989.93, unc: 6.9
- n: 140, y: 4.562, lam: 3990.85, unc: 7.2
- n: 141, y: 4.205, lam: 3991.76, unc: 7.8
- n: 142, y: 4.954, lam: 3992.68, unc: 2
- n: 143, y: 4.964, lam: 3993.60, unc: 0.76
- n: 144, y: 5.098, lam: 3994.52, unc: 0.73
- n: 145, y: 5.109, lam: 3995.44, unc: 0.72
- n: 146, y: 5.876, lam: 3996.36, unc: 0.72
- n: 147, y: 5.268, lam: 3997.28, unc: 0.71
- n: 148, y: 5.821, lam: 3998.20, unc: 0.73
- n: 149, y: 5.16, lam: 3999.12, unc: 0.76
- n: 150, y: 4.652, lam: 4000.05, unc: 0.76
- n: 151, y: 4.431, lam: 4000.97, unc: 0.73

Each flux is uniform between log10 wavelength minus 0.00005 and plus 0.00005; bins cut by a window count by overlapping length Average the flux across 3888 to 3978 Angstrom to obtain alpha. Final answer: 5.26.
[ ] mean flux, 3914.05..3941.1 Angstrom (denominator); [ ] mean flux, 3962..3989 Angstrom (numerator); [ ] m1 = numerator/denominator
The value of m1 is 1.1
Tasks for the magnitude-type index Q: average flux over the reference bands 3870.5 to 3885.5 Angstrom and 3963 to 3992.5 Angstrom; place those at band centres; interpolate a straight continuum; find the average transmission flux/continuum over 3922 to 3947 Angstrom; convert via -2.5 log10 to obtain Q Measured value 0.18 mag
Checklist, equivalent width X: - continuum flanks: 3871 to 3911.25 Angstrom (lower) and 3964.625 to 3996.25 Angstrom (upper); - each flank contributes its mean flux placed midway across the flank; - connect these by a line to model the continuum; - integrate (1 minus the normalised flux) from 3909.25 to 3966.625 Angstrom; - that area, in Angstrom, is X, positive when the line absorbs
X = 4.4 Angstrom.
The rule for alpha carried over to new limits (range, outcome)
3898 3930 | 5.23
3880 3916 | 5.77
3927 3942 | 4.4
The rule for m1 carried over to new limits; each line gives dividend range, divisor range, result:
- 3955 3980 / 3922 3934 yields 1.13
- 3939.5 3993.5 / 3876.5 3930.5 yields 0.98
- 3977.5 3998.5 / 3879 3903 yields 0.93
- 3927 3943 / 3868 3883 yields 0.74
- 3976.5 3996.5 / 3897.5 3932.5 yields 1.05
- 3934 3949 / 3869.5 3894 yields 0.81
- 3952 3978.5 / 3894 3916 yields 0.93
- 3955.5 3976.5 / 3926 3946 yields 1.16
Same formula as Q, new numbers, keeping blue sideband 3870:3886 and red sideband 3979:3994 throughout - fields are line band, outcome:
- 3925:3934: 0.27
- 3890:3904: -0.02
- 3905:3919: 0.11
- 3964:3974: 0.07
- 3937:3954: 0.11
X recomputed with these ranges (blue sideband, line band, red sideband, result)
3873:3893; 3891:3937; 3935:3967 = 3.55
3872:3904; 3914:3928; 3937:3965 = 1.91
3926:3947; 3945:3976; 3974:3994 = -3.02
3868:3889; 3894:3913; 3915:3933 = -1.72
